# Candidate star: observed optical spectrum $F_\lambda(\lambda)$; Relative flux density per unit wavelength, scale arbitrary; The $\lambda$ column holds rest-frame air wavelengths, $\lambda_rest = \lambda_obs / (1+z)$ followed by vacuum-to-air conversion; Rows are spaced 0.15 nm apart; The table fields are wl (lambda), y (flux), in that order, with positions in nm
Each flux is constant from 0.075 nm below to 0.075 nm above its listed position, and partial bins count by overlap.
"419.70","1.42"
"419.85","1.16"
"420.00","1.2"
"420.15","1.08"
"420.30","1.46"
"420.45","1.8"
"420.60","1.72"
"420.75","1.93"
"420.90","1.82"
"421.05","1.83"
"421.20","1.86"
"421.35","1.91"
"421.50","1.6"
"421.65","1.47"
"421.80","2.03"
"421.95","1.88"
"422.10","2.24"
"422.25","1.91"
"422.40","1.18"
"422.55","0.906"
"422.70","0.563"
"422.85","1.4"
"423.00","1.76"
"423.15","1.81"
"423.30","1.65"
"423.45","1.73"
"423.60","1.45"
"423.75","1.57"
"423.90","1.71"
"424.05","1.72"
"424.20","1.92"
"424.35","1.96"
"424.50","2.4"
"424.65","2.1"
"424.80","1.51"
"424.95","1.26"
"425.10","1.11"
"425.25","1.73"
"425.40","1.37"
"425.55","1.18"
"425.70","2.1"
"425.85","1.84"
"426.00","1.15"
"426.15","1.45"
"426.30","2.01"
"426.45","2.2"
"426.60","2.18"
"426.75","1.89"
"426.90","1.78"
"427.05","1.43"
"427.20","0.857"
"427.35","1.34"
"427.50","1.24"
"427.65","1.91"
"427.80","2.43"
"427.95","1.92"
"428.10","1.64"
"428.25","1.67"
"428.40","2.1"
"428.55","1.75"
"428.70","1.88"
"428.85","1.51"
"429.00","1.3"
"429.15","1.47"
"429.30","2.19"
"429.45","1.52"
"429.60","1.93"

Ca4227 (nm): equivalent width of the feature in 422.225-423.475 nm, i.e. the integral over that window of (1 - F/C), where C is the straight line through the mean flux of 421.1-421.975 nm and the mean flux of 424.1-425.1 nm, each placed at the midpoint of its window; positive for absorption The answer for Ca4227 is 0.27 nm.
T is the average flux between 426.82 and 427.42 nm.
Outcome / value 1.36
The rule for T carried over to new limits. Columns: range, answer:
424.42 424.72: 2.25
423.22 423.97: 1.62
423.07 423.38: 1.73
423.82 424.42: 1.82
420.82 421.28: 1.84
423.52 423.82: 1.51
